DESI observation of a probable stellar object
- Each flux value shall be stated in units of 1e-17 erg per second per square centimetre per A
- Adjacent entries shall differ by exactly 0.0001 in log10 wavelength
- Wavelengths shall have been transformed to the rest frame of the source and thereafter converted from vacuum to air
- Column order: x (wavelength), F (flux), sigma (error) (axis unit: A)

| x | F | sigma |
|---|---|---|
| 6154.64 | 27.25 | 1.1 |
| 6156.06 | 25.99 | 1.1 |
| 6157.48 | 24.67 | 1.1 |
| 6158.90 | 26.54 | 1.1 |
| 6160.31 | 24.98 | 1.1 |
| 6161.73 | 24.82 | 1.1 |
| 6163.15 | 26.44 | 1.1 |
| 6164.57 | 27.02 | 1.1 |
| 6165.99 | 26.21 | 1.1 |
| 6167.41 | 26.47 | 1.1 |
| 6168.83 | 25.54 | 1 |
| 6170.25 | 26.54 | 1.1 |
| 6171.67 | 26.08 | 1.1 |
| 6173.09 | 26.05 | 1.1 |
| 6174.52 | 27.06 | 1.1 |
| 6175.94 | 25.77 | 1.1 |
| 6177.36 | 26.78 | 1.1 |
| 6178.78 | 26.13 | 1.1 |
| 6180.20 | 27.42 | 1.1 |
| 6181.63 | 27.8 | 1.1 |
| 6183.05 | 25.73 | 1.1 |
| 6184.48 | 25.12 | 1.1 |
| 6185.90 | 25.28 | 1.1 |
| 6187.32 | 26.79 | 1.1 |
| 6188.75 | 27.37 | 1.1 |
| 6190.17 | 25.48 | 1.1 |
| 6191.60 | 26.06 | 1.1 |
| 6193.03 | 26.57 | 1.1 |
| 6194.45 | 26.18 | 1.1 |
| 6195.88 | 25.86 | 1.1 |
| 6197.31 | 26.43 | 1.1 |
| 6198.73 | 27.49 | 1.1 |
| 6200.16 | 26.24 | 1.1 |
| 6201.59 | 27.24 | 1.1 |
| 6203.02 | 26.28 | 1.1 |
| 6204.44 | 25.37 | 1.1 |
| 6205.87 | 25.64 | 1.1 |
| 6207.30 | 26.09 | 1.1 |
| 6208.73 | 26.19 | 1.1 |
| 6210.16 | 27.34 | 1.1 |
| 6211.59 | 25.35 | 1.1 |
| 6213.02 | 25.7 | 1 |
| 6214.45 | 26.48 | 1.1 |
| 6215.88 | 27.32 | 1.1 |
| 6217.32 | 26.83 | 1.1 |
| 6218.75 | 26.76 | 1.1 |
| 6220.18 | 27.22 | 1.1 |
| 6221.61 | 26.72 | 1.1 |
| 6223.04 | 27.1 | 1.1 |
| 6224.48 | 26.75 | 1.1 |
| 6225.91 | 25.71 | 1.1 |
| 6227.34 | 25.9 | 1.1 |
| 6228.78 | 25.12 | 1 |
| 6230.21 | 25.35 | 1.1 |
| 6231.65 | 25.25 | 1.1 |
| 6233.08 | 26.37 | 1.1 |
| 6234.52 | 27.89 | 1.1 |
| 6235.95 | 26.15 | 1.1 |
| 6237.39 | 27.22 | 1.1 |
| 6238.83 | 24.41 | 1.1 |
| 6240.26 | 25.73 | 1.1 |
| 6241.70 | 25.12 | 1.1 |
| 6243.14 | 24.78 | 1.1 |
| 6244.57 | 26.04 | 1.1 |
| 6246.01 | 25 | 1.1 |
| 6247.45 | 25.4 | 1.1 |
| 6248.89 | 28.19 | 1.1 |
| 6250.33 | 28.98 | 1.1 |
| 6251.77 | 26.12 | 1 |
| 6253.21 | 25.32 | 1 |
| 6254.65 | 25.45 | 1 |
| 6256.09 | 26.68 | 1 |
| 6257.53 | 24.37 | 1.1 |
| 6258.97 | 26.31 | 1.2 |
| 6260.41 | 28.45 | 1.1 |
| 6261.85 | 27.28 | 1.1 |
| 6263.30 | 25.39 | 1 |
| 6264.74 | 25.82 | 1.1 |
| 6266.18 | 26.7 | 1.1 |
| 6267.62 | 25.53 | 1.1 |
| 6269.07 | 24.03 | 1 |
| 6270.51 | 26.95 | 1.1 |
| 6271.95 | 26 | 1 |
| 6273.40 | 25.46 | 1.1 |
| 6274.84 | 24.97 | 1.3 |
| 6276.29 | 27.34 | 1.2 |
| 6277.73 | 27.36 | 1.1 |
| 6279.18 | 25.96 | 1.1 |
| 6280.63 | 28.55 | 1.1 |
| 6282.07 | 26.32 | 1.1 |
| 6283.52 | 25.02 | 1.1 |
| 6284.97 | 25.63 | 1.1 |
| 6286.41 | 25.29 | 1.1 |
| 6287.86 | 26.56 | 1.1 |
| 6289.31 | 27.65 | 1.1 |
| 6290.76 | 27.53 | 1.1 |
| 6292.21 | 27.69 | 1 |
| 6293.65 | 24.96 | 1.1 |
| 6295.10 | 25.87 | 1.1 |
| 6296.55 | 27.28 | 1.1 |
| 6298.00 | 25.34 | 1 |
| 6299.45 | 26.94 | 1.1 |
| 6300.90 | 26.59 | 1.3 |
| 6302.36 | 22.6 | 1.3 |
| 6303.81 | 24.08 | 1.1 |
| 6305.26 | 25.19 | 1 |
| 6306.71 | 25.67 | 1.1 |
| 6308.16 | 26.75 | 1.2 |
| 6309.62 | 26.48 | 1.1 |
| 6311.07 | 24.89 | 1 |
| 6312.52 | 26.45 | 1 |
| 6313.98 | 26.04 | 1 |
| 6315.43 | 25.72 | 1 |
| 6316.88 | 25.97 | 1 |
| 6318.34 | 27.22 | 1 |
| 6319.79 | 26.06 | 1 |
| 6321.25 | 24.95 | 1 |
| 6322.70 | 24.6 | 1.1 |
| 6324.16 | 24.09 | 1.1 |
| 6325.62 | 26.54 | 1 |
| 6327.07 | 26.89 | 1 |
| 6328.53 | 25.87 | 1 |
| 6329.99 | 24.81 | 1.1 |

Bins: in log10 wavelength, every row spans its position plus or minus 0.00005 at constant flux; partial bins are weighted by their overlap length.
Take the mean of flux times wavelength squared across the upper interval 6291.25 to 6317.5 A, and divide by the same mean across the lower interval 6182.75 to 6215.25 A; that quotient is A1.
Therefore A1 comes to 1.0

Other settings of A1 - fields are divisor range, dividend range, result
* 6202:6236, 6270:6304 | 1.02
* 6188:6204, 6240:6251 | 1.00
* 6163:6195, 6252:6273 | 1.01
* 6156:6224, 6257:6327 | 1.02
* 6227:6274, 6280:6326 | 1.01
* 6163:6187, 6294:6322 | 1.02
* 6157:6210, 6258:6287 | 1.03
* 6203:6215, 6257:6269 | 1.02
